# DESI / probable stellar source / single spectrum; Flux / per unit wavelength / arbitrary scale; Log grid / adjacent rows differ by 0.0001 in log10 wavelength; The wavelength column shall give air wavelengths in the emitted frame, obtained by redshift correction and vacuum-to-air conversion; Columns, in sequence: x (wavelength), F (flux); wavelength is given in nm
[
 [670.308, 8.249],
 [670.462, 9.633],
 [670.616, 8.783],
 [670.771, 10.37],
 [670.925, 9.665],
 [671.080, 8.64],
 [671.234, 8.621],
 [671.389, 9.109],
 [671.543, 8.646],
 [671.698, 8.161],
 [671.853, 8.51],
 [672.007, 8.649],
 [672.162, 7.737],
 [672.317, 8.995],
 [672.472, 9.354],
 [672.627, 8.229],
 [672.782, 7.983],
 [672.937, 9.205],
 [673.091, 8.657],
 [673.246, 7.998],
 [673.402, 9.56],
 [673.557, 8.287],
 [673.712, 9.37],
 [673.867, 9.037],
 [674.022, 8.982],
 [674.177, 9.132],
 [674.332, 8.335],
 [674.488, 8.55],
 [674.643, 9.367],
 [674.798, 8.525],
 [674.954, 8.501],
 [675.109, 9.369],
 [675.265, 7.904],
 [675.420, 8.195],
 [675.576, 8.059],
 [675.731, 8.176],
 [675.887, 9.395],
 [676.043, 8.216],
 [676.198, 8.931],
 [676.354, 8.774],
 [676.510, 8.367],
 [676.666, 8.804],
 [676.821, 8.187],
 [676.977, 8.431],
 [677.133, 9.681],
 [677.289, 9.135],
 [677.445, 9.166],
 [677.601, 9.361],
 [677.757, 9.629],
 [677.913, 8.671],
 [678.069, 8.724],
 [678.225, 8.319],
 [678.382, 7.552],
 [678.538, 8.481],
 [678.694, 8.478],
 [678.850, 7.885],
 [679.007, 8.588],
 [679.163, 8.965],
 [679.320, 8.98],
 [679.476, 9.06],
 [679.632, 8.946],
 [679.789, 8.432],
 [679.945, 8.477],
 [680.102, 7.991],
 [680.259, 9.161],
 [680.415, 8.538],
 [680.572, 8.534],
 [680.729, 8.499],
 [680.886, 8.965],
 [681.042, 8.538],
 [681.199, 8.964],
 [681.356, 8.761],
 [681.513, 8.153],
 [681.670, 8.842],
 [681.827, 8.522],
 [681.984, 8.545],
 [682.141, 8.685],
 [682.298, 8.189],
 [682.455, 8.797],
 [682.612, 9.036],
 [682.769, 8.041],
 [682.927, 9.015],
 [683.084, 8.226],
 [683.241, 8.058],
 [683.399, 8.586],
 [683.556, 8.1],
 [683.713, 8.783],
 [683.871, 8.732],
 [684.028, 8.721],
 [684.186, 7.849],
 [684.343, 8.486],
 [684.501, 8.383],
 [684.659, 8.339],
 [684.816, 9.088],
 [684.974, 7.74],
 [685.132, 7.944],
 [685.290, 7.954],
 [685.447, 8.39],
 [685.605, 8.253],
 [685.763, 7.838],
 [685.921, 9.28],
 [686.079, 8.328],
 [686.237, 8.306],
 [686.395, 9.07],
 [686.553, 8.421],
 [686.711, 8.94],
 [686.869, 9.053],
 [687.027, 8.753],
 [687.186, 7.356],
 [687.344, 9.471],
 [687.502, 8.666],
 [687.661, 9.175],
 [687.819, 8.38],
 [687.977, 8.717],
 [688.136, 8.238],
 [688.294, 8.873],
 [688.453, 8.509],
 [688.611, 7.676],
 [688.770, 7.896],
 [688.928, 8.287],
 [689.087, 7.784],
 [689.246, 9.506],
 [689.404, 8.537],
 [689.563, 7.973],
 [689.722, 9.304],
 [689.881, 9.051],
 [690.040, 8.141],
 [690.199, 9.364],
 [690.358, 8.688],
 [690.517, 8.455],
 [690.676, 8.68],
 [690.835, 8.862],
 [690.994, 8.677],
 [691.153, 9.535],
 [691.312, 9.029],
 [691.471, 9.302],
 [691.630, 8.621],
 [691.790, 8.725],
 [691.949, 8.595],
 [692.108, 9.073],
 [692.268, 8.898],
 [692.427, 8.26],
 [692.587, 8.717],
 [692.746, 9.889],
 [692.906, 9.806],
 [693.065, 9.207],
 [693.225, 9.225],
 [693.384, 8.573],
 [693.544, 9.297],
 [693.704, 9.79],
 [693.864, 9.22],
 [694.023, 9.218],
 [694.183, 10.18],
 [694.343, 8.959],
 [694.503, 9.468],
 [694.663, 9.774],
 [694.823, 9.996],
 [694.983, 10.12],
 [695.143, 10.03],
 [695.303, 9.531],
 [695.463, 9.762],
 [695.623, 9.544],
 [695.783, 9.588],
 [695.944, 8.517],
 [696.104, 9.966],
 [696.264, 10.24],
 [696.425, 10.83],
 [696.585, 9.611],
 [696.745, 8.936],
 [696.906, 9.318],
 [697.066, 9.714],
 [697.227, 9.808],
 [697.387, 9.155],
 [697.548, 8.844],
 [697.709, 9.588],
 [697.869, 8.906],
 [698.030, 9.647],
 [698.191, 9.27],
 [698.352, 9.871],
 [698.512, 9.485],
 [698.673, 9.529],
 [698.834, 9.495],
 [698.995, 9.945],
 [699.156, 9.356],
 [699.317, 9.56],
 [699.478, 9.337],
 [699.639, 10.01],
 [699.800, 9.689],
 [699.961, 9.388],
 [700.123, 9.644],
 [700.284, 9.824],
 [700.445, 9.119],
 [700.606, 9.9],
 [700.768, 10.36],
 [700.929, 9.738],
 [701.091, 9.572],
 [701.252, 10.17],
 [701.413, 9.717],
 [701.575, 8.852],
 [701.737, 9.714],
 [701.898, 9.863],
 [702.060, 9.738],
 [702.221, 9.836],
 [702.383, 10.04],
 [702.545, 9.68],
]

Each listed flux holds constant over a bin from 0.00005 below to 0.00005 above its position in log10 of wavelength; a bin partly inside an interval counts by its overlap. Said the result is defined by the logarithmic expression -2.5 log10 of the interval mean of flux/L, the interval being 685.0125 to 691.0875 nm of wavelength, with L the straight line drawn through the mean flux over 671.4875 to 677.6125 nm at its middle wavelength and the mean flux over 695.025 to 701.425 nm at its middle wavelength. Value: 0.08 mag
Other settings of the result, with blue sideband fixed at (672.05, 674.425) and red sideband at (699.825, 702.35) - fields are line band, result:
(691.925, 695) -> 0.014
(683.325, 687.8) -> 0.081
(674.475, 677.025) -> 0.029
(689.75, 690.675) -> 0.067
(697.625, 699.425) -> 0.011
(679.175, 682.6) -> 0.040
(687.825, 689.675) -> 0.109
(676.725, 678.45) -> 0.007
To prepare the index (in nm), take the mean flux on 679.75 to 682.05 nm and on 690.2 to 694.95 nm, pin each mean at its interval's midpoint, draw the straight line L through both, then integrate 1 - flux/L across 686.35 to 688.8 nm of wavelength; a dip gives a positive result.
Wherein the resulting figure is 0.09 nm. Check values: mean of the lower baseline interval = 8.6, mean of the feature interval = 8.58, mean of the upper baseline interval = 9.14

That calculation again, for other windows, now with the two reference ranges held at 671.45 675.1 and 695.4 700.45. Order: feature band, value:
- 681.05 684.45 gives 0.19 nm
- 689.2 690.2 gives 0.05 nm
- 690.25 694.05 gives 0.14 nm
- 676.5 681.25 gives 0.11 nm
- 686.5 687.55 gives 0.06 nm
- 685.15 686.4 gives 0.11 nm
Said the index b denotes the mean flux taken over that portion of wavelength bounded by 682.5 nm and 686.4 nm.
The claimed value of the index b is 8.41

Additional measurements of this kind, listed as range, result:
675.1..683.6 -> 8.62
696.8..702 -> 9.57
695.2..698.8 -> 9.53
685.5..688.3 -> 8.61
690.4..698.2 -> 9.32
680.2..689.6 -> 8.51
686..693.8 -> 8.77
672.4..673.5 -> 8.7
